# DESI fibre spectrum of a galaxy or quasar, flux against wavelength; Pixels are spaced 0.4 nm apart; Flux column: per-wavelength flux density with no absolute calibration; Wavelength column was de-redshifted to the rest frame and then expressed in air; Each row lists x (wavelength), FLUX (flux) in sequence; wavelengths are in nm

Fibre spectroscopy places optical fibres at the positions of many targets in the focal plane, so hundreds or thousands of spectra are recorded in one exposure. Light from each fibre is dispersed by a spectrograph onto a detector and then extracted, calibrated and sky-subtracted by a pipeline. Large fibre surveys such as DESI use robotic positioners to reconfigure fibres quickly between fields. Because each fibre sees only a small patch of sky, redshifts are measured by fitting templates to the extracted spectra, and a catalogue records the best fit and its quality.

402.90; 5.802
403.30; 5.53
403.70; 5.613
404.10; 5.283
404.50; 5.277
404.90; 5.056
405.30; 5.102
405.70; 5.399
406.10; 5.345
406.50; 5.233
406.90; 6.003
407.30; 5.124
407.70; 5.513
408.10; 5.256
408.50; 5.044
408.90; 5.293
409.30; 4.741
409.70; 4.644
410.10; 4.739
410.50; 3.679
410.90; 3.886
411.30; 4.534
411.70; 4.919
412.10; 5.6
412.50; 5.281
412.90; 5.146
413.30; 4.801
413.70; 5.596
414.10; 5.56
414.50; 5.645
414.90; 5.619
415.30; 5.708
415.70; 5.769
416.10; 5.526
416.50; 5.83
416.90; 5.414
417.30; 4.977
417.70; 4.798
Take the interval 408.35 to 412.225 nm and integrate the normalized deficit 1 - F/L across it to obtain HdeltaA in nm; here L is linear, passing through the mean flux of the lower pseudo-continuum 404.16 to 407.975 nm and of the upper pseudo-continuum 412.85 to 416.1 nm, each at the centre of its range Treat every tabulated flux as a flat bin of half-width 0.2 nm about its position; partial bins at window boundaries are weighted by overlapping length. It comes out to 0.52 nm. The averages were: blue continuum 5.34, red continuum 5.5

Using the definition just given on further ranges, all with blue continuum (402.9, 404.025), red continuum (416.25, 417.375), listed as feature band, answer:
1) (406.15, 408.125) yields 0.04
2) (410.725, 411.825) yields 0.22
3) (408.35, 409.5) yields 0.11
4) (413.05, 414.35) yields 0.04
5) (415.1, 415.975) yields -0.04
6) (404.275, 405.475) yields 0.09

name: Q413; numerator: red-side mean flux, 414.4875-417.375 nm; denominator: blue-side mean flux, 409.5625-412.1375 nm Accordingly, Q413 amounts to 1.2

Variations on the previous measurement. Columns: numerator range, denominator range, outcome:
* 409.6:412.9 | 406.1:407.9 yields 0.86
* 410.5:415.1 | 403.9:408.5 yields 0.96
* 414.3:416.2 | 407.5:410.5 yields 1.15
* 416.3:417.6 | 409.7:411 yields 1.28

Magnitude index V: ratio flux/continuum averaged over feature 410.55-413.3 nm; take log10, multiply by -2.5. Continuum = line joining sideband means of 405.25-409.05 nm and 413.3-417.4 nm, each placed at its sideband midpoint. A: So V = 0.13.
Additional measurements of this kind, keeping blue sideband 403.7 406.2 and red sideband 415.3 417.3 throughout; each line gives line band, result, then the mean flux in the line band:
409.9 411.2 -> 0.29 mag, 4.13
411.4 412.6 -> 0.05 mag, 5.2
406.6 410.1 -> 0.04 mag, 5.18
